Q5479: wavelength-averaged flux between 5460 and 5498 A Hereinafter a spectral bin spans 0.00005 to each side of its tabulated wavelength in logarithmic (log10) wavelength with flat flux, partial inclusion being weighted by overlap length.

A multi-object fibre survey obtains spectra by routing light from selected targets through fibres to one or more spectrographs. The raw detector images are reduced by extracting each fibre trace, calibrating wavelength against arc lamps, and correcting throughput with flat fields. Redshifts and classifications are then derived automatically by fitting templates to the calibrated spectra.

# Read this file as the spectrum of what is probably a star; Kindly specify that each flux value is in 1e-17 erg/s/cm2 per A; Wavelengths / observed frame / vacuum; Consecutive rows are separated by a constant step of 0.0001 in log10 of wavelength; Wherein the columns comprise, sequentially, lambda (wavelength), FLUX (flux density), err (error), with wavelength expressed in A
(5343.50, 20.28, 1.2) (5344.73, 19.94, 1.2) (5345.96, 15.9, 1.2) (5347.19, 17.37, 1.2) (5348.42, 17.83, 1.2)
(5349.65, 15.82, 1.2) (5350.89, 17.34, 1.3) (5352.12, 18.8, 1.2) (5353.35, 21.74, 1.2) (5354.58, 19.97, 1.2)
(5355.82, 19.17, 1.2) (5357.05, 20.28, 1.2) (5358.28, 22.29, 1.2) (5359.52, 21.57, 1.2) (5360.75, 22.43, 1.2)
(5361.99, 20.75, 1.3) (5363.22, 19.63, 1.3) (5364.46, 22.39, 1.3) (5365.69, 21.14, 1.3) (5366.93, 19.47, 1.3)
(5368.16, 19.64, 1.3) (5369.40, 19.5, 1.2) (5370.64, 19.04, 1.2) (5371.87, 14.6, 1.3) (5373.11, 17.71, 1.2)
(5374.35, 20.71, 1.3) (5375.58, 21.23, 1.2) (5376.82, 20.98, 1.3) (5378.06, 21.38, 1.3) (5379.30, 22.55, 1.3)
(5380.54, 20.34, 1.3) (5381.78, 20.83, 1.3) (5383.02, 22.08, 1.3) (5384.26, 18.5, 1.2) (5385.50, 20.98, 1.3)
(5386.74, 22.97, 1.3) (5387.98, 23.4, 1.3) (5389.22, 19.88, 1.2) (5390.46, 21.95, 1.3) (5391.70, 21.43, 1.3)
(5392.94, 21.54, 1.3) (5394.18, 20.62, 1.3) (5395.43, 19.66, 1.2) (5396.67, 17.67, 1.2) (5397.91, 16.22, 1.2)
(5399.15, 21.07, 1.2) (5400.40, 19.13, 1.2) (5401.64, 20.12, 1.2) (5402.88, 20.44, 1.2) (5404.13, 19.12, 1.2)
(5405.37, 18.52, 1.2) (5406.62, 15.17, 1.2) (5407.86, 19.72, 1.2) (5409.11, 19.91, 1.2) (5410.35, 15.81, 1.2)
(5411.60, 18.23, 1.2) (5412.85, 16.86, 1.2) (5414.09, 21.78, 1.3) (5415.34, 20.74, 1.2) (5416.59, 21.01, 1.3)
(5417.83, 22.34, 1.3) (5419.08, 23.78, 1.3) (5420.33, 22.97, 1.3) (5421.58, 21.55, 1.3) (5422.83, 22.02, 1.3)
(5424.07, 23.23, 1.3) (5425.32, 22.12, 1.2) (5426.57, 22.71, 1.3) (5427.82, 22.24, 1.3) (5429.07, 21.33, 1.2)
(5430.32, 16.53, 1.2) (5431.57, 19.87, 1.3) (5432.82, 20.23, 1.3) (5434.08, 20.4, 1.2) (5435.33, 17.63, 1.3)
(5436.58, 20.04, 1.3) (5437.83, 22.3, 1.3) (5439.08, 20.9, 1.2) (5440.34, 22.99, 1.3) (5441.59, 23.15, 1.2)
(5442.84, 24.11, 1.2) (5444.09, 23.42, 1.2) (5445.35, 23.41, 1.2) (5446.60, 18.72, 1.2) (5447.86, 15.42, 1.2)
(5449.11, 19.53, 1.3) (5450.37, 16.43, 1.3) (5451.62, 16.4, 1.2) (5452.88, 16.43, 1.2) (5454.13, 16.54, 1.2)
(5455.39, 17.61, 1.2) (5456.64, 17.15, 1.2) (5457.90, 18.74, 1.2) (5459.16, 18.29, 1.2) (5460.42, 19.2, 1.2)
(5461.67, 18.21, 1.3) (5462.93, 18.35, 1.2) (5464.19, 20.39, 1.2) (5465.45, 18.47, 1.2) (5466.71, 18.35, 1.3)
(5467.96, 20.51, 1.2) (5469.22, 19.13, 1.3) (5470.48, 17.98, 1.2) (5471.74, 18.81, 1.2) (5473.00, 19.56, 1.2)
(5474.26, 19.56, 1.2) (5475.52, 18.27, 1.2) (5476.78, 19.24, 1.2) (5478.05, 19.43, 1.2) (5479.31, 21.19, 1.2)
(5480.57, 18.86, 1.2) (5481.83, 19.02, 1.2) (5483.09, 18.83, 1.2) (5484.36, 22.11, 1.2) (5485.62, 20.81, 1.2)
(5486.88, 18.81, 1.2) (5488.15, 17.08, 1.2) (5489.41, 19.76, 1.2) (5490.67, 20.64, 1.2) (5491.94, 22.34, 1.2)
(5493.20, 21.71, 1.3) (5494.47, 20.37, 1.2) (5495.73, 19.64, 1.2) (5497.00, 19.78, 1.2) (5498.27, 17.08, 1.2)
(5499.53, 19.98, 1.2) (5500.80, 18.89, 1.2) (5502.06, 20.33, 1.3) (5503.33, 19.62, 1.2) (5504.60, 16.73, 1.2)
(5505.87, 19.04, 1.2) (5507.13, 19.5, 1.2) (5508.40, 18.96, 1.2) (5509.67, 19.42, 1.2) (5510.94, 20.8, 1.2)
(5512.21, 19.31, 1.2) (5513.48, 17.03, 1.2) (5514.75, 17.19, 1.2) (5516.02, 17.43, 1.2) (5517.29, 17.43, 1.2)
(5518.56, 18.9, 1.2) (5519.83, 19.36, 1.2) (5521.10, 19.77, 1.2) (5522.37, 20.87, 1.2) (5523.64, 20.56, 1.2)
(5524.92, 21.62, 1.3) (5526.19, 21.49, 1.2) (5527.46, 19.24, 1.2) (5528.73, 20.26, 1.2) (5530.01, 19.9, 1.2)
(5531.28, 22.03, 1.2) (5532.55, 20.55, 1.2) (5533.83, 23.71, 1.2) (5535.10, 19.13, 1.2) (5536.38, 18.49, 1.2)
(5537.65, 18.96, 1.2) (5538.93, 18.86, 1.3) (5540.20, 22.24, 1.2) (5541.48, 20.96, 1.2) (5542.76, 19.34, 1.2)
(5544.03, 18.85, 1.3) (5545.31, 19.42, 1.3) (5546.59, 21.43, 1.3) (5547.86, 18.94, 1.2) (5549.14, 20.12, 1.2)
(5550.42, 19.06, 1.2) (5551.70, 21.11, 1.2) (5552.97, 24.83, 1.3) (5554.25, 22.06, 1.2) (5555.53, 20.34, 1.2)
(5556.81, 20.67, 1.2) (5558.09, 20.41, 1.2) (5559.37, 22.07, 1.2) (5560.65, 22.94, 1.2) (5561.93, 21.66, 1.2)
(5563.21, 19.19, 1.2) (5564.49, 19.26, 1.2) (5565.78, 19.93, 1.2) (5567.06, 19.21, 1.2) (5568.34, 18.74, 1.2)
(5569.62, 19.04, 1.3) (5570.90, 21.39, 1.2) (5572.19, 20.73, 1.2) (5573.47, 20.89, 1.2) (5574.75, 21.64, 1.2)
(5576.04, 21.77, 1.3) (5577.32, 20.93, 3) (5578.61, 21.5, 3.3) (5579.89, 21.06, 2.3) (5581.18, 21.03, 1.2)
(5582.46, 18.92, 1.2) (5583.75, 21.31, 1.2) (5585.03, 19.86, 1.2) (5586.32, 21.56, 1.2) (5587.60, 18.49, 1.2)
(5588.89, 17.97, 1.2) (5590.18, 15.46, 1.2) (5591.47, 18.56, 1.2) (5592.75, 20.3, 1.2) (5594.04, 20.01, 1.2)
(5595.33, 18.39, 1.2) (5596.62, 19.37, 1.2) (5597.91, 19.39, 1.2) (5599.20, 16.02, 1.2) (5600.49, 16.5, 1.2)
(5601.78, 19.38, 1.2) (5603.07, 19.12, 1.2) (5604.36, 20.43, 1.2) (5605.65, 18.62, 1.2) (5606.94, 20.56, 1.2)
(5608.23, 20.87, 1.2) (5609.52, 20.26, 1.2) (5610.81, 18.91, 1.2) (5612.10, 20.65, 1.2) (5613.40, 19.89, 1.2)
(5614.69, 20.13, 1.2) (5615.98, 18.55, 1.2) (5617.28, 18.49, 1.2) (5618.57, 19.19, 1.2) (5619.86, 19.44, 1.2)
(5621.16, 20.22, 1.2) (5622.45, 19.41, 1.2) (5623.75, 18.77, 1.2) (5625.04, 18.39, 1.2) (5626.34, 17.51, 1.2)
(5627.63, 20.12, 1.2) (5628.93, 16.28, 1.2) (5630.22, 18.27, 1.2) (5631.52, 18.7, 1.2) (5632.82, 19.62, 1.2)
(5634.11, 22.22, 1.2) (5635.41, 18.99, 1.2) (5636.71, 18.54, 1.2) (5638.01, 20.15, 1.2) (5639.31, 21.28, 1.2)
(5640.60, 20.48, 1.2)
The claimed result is 19.5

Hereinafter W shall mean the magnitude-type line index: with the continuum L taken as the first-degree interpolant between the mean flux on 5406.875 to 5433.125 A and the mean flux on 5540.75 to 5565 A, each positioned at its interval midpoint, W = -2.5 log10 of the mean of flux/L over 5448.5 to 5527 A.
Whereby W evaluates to 0.085 mag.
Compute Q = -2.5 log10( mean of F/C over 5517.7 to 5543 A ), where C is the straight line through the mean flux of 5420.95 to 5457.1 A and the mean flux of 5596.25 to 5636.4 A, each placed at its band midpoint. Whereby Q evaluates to -0.035 mag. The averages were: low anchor 20.2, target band 20.3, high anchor 19.2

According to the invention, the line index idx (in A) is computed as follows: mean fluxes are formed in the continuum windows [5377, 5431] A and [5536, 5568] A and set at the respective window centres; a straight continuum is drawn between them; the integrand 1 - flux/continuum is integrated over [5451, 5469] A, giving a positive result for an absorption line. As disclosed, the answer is 2.0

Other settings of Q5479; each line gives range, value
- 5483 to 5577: 20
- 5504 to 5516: 18.6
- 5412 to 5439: 21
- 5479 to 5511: 19.6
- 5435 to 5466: 19.4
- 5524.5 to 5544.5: 20.4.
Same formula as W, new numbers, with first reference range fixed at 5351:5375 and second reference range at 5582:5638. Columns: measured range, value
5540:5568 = -0.067 mag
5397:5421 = 0.013 mag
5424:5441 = -0.056 mag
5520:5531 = -0.055 mag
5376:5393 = -0.074 mag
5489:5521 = 0.015 mag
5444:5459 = 0.090 mag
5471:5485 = 0.005 mag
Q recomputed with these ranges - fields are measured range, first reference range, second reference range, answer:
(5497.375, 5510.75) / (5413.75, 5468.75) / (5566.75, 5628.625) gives 0.05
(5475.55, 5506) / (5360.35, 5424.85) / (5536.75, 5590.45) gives 0.04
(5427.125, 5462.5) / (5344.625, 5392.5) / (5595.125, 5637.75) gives 0.01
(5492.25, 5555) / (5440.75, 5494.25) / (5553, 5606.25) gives -0.01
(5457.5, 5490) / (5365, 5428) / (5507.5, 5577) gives 0.06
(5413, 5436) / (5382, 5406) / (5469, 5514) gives -0.06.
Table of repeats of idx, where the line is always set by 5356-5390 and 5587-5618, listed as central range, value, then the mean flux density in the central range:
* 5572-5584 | -1.12 A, 21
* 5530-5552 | -0.83 A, 20.2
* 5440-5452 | -0.17 A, 20.4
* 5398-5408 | 0.69 A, 19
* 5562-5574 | -0.40 A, 19.9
